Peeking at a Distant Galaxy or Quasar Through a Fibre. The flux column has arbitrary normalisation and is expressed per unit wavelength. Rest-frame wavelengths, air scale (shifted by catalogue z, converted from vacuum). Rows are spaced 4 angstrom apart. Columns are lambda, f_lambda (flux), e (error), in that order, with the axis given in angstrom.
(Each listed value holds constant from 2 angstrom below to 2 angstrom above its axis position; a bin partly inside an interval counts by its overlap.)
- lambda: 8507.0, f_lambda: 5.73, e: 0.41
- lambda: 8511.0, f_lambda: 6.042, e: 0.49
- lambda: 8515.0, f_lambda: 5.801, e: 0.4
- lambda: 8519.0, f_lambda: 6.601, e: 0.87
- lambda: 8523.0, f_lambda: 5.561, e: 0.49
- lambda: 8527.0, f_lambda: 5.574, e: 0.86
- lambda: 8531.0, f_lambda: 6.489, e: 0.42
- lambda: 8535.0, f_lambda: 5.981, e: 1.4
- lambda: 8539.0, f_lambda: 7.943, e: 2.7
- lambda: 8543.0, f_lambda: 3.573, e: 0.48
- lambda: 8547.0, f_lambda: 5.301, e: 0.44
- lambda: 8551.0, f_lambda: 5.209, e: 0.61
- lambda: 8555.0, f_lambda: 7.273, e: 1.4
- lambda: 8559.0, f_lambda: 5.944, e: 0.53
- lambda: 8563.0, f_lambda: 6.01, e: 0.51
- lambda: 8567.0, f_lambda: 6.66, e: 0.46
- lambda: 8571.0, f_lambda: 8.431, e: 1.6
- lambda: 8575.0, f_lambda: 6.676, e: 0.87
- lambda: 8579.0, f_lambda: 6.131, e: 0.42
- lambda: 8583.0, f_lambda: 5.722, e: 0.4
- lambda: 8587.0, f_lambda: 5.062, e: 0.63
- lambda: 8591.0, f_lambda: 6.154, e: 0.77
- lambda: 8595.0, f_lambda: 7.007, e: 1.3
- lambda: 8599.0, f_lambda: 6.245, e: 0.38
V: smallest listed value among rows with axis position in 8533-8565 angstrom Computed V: 3.573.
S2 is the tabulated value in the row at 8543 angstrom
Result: 3.573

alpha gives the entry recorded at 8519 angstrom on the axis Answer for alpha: 6.601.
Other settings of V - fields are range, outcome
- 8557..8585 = 5.722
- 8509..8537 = 5.561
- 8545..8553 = 5.209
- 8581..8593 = 5.062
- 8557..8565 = 5.944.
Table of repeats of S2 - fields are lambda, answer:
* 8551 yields 5.209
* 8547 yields 5.301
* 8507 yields 5.73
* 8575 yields 6.676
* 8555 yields 7.273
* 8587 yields 5.062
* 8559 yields 5.944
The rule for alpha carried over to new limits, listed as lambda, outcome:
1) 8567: 6.66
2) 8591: 6.154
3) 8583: 5.722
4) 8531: 6.489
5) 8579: 6.131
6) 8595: 7.007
